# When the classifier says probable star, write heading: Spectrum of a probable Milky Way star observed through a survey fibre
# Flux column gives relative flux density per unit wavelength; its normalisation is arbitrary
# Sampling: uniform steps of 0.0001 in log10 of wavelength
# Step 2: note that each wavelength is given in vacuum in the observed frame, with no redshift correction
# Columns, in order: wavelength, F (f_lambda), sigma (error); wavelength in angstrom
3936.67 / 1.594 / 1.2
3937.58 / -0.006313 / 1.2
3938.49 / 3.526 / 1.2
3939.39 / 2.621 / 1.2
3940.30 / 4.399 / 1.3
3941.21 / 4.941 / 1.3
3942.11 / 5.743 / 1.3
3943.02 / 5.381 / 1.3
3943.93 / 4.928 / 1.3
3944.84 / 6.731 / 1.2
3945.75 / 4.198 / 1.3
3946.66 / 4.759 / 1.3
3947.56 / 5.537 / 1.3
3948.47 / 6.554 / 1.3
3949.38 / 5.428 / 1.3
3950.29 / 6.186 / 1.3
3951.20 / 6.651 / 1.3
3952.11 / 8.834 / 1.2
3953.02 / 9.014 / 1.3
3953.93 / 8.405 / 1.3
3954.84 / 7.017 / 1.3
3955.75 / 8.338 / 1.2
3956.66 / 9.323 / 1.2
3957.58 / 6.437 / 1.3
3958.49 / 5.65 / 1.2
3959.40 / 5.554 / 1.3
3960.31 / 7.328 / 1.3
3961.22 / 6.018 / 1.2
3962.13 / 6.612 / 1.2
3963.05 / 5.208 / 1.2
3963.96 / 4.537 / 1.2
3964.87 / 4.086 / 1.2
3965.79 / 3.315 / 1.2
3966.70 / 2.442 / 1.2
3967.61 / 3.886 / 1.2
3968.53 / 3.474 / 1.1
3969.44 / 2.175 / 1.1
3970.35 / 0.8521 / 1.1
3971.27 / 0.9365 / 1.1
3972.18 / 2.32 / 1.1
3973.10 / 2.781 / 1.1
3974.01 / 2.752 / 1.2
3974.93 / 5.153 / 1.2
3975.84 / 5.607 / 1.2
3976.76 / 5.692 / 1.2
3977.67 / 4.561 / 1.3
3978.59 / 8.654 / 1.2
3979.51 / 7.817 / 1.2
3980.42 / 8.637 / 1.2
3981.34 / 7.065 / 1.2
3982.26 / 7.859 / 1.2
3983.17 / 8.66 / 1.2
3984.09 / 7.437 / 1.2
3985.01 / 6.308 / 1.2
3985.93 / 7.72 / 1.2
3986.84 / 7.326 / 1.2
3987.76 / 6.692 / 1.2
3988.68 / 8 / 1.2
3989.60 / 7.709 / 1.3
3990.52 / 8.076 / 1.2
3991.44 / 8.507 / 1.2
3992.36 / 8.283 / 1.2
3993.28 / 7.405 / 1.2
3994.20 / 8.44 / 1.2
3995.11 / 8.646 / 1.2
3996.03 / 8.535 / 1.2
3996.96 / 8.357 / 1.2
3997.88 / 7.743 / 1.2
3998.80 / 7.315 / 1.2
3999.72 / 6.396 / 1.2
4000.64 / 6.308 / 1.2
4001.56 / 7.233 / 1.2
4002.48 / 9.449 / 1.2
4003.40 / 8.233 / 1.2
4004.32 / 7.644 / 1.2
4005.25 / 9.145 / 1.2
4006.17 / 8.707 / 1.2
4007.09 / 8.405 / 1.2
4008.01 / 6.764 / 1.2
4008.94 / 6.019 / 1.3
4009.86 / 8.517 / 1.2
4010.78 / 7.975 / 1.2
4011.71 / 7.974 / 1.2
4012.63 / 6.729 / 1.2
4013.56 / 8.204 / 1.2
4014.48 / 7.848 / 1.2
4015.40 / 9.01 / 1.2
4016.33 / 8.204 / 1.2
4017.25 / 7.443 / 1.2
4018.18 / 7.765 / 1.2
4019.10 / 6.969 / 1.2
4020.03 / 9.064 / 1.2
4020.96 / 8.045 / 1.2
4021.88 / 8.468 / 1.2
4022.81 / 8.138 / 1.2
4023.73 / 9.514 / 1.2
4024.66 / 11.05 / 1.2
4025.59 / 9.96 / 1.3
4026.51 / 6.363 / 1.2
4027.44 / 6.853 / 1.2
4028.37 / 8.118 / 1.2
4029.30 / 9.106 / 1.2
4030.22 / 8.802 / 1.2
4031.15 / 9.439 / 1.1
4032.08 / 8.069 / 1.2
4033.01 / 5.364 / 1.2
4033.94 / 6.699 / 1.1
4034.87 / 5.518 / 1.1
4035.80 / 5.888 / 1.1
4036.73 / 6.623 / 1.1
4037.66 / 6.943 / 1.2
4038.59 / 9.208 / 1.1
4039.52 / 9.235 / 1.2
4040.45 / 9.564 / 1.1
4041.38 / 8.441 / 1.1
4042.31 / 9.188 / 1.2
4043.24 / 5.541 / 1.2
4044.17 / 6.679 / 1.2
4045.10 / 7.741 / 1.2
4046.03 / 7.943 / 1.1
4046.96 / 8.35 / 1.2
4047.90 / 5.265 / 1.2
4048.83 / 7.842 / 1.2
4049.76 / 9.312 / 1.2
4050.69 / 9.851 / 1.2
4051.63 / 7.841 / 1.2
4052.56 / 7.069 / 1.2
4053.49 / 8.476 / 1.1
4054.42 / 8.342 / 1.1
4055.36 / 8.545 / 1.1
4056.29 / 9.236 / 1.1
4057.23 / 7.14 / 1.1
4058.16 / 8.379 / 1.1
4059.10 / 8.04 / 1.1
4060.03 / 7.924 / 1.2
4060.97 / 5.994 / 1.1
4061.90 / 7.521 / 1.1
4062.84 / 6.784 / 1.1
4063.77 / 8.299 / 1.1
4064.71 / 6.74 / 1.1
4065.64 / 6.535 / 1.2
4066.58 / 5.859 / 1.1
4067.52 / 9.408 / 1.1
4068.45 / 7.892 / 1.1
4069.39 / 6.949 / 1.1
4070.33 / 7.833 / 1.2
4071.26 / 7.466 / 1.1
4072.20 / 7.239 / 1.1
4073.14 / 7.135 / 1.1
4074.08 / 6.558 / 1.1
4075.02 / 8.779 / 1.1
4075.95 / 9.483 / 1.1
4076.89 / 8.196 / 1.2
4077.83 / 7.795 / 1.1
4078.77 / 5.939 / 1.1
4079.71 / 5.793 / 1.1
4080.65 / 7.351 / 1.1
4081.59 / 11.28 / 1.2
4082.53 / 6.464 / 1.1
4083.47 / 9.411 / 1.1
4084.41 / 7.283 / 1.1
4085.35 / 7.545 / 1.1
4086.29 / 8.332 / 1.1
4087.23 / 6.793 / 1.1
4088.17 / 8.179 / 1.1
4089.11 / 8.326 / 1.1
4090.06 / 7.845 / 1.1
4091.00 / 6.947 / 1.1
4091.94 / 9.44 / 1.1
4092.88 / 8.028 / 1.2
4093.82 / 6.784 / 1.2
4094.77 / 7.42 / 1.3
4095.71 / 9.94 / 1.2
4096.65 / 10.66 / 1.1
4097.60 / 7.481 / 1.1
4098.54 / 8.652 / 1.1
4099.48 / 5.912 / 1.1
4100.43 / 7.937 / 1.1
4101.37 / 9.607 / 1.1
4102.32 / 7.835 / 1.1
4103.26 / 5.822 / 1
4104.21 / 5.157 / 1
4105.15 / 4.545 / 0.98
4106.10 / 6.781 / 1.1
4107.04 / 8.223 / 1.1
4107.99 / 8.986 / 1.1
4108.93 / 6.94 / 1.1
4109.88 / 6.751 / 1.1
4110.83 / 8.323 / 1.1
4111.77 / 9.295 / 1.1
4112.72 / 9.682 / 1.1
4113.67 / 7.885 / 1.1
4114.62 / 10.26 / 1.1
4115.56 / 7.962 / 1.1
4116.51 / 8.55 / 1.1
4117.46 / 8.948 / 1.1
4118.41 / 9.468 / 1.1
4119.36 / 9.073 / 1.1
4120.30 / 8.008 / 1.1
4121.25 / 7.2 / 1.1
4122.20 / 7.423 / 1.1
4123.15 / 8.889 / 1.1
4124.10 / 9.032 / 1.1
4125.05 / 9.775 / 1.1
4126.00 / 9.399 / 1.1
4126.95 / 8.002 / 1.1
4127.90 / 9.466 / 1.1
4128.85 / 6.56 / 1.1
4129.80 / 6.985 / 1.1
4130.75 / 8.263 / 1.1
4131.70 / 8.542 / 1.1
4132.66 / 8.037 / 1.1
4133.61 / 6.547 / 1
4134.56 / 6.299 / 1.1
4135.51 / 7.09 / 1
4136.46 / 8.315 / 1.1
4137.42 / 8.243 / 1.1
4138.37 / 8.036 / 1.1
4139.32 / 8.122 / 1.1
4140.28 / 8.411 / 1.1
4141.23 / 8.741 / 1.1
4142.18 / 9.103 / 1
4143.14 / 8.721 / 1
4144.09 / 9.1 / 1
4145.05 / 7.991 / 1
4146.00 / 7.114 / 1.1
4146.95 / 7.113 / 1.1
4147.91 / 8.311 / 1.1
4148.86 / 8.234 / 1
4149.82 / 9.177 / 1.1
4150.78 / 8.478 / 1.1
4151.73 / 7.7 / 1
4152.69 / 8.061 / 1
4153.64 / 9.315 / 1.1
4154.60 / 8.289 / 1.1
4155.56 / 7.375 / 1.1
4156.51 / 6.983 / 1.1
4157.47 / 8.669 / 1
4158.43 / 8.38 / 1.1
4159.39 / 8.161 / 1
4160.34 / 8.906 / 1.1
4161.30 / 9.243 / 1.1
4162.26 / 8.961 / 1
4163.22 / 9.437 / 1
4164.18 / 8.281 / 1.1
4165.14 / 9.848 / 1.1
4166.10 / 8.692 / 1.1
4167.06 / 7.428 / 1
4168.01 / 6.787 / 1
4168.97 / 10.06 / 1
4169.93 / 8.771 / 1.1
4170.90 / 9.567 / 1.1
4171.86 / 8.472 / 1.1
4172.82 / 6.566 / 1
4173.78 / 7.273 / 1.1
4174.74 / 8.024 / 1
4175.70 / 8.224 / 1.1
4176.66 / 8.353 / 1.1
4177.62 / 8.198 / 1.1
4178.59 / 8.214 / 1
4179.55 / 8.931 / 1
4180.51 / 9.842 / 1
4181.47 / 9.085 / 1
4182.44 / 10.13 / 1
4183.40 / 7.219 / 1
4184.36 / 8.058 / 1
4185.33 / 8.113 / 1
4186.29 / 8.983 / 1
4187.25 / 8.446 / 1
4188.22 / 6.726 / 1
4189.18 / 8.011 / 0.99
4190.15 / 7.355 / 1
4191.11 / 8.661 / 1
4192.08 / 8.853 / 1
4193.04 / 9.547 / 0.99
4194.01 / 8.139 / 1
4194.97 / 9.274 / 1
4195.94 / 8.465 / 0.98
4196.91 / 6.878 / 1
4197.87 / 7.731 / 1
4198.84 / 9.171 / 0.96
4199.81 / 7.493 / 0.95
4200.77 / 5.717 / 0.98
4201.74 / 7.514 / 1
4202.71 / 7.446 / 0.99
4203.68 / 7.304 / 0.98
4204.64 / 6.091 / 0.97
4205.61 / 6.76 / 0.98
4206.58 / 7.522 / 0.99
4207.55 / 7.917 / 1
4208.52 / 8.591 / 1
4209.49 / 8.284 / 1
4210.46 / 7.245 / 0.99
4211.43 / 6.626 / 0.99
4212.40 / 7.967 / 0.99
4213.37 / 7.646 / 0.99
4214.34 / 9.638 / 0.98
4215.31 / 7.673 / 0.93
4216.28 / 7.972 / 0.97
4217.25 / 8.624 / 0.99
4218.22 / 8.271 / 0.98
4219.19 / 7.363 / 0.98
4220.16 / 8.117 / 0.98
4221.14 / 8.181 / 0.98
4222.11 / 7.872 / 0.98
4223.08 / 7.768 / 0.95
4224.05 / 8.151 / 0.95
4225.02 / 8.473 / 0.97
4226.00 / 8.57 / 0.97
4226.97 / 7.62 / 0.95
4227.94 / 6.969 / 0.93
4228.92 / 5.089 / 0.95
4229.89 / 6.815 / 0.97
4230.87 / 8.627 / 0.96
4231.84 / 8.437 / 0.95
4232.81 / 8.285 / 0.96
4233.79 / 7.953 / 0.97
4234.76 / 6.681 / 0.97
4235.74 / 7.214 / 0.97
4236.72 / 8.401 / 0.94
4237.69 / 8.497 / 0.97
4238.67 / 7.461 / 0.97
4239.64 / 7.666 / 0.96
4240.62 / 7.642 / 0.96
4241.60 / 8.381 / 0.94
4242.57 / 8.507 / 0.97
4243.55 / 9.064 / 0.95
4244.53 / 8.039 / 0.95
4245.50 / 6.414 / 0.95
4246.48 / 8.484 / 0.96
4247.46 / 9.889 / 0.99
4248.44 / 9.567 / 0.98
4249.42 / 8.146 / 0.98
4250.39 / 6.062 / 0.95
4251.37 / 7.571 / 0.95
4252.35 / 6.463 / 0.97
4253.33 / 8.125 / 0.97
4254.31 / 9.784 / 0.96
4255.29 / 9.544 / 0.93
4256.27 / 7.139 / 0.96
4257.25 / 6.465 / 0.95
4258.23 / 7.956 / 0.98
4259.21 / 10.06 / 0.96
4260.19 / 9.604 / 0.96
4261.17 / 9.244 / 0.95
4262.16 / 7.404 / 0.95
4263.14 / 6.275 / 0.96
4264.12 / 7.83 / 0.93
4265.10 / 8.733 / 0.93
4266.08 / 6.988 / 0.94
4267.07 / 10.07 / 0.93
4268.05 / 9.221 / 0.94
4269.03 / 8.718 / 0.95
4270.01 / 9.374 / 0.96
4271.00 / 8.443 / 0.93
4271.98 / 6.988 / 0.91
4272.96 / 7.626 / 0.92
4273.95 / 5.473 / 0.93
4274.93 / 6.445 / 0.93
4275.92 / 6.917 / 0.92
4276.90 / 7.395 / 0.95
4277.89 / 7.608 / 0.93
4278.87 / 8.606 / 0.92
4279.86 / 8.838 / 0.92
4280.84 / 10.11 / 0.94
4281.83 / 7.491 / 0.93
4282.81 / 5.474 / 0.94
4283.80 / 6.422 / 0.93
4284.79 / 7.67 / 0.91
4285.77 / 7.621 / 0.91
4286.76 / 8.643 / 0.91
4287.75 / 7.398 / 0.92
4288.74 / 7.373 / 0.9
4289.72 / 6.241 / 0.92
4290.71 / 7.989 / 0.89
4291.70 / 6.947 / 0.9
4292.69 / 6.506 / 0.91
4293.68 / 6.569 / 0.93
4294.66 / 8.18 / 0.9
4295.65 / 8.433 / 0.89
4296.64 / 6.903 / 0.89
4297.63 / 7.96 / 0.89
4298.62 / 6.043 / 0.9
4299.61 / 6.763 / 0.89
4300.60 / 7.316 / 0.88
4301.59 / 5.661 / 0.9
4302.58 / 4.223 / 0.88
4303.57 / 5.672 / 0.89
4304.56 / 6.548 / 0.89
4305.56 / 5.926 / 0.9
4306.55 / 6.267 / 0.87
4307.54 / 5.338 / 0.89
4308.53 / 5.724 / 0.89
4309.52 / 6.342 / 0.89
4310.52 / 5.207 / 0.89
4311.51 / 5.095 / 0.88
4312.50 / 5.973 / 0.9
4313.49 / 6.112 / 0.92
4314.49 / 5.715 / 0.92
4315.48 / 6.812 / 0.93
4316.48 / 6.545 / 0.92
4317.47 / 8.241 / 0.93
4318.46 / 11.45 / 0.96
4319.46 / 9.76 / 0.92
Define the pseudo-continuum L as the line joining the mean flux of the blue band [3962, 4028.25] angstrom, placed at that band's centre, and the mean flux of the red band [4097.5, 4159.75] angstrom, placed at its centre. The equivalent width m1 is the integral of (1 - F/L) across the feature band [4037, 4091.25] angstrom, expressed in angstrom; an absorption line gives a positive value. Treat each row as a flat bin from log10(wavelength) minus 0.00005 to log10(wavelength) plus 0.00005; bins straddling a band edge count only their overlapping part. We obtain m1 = -2.14 angstrom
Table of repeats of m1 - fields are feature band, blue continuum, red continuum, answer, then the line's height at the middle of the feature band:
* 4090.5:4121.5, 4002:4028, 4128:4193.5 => 0.8 angstrom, 8.23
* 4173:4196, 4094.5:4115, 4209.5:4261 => -1.3 angstrom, 7.96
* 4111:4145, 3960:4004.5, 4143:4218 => -3.2 angstrom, 7.67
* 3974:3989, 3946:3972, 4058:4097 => -2.6 angstrom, 5.91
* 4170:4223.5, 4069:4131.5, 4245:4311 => -2.4 angstrom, 7.7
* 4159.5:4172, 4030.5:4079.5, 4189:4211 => -1.6 angstrom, 7.78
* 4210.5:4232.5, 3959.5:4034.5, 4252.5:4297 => -0.5 angstrom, 7.67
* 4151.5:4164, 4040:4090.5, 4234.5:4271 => -0.7 angstrom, 7.98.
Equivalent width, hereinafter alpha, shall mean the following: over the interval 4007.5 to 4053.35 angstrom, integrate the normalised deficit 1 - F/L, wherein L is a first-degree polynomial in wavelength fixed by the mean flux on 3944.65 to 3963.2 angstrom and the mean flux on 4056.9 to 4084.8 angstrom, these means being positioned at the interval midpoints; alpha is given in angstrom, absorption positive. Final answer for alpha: -3.9 angstrom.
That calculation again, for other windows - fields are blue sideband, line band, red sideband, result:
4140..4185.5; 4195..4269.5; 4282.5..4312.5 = -4.6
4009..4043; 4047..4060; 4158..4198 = 0.0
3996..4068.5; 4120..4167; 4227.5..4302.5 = -2.8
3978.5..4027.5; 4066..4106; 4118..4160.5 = 2.1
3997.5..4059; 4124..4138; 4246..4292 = -0.1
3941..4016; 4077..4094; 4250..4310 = -2.3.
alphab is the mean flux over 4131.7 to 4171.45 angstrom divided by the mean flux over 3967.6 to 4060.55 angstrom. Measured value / 1.12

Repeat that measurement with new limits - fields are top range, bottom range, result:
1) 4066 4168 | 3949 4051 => 1.13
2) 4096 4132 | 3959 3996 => 1.38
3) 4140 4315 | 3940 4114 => 1.08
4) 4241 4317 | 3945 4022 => 1.10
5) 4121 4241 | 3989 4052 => 1.02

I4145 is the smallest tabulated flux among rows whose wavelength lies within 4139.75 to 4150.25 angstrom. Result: 7.113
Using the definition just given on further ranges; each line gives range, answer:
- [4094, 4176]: 4.545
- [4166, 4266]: 5.089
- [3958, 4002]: 0.8521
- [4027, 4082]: 5.265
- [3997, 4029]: 6.019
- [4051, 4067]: 5.859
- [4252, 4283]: 5.473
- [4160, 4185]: 6.566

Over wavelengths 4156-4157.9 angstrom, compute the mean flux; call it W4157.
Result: 7.81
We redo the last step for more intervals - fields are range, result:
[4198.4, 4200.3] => 8.31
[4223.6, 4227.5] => 8.19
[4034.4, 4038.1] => 6.23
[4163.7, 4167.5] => 8.57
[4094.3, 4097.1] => 9.35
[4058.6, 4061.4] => 7.33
